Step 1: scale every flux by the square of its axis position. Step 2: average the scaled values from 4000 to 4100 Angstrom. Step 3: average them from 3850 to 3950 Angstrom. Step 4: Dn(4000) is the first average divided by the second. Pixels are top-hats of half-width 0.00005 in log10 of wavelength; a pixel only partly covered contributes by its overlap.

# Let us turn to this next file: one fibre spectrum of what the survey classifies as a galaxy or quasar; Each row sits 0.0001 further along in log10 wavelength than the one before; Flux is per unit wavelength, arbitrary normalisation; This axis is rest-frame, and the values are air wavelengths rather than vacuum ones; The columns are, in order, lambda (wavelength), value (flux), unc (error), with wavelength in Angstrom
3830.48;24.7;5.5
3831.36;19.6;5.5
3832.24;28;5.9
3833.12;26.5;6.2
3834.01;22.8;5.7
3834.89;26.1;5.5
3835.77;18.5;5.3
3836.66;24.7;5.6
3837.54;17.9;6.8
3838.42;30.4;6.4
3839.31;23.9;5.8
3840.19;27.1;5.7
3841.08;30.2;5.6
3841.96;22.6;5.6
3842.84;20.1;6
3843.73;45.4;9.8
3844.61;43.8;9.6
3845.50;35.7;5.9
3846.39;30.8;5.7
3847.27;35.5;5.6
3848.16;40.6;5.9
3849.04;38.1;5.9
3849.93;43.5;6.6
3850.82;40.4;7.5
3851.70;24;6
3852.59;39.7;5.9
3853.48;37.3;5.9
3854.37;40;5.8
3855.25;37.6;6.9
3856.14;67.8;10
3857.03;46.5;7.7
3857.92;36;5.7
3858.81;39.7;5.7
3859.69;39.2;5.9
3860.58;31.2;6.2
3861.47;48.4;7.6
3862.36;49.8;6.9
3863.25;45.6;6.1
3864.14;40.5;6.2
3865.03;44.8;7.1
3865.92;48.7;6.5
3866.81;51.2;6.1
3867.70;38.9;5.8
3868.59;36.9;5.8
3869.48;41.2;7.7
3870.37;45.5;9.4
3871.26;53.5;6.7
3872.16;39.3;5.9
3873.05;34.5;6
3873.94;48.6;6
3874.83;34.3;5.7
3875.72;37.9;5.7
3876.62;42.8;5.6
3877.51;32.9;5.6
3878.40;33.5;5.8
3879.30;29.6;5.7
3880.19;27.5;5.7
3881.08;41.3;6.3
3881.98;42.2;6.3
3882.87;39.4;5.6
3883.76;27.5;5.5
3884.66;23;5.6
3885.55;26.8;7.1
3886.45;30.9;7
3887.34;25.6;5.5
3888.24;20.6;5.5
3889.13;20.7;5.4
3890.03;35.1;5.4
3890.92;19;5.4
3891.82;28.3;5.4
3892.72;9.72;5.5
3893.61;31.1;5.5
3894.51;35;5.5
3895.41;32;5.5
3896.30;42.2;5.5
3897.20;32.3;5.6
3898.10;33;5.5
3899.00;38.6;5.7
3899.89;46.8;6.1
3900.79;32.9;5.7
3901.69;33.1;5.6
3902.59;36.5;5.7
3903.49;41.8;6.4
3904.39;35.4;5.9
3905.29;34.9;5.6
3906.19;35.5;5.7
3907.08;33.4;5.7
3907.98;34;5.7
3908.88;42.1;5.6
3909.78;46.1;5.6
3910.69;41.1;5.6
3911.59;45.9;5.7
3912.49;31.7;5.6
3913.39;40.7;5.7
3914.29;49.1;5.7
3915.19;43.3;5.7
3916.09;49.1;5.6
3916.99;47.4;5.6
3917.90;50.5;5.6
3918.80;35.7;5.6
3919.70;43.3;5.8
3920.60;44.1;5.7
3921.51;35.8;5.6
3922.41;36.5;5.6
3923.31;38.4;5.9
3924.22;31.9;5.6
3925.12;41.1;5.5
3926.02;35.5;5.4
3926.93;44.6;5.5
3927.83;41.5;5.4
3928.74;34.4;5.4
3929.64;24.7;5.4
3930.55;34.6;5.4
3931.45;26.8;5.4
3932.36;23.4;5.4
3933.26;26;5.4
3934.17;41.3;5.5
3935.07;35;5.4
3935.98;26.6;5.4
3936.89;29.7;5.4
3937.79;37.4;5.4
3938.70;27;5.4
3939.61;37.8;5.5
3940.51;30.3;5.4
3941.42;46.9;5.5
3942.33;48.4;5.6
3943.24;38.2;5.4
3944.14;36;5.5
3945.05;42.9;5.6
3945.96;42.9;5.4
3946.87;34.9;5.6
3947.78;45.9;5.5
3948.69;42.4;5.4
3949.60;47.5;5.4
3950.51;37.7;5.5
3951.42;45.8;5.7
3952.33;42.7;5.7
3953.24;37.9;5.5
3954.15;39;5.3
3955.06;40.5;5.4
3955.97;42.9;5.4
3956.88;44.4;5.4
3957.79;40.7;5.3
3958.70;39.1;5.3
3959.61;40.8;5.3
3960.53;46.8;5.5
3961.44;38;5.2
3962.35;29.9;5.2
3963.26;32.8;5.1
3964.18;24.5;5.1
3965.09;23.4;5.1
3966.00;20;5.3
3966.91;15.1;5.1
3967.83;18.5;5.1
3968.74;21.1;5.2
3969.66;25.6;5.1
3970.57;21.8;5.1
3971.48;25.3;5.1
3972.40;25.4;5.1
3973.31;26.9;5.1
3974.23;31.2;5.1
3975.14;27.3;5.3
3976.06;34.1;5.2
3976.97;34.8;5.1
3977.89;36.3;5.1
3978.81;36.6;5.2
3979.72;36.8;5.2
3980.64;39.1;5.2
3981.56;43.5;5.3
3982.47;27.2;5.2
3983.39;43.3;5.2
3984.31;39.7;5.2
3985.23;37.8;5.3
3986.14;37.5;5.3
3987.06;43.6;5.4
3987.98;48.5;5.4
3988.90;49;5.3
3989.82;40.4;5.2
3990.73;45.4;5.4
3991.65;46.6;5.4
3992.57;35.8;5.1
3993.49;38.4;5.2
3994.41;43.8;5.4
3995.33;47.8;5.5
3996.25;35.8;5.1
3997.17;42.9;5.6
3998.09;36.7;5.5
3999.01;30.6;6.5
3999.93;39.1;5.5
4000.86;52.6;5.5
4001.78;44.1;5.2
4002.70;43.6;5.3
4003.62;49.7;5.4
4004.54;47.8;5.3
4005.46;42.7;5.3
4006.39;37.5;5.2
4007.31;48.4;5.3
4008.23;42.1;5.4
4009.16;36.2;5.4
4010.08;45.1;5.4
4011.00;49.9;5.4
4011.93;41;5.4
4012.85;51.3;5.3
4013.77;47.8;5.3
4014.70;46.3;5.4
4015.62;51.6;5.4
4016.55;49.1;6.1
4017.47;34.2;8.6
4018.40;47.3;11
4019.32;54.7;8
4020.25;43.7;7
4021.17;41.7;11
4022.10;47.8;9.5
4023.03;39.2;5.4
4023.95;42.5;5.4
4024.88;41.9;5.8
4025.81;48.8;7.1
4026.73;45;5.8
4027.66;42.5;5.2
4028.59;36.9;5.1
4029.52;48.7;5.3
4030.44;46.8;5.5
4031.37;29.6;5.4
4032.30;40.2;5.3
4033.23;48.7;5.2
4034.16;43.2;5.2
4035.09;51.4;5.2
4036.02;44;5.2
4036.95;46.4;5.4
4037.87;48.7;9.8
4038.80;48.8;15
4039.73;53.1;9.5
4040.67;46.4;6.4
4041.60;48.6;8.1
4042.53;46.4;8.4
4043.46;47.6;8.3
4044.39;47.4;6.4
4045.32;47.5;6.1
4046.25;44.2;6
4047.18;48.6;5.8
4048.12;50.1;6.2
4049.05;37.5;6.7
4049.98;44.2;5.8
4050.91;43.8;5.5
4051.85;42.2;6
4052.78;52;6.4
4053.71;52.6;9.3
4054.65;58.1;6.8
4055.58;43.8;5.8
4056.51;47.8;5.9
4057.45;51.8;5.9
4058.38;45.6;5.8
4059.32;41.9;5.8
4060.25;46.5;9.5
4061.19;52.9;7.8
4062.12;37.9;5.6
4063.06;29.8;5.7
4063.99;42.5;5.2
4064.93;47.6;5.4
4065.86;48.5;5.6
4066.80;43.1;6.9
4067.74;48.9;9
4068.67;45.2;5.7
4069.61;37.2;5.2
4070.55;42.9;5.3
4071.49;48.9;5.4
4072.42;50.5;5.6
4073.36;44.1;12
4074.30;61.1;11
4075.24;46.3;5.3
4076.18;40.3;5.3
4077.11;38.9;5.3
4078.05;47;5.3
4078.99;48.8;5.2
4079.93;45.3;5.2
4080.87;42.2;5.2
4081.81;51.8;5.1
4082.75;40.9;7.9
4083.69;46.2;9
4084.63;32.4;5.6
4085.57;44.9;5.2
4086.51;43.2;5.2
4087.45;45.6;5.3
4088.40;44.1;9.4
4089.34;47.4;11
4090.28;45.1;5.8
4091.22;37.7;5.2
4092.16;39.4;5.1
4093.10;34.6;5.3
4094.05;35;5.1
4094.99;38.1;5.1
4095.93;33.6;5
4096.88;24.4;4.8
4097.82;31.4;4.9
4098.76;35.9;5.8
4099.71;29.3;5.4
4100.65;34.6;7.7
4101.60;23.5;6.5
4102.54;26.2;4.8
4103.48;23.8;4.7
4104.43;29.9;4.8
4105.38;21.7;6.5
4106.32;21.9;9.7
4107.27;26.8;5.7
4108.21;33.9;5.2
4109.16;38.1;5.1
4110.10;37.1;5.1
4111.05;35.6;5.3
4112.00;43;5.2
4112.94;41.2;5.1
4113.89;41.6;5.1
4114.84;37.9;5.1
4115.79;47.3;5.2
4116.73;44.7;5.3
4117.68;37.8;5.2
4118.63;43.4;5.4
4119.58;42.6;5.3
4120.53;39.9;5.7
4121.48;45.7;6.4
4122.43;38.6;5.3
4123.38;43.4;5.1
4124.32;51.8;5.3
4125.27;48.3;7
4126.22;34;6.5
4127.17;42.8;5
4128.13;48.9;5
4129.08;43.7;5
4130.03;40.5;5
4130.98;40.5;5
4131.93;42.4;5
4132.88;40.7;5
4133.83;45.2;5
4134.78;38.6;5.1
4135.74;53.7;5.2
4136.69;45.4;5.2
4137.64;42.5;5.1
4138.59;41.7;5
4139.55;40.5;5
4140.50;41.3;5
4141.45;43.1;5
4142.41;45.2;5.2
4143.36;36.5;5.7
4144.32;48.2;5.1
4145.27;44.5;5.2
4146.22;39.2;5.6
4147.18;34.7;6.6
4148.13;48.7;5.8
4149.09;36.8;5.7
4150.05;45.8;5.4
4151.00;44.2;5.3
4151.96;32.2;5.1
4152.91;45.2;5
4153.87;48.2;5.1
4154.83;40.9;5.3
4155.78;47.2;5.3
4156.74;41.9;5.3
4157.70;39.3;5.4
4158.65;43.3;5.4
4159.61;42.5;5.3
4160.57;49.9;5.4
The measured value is 1.3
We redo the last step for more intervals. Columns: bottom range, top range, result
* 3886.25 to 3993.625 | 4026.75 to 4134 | 1.26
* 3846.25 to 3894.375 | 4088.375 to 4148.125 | 1.20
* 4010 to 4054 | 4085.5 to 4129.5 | 0.86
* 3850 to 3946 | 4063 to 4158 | 1.22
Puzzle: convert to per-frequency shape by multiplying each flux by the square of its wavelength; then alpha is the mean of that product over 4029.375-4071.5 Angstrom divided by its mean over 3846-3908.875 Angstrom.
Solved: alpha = 1.36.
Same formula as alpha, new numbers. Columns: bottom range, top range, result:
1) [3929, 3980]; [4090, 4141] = 1.22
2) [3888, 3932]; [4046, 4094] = 1.34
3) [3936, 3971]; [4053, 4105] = 1.25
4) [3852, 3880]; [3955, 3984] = 0.82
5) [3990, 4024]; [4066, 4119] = 0.94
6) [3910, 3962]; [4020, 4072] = 1.23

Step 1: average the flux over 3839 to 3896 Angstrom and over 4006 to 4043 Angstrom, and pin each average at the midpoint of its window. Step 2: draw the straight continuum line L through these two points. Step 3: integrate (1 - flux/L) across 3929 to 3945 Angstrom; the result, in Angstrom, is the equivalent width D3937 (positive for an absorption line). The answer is 2.5 Angstrom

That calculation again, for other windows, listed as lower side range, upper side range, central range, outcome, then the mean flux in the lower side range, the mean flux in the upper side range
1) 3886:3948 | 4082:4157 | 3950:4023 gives -3.2 Angstrom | 36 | 39.7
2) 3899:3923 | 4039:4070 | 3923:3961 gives 3.3 Angstrom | 40.2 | 46.1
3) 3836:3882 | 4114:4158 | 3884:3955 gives 5.0 Angstrom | 37.9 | 42.7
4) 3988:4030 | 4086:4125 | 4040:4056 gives -2.4 Angstrom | 43.9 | 37.1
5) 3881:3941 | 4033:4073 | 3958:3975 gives 4.8 Angstrom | 35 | 46.4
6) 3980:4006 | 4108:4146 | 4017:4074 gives -4.7 Angstrom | 41.8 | 42.3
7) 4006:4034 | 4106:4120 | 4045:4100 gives -3.5 Angstrom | 44.2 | 38.4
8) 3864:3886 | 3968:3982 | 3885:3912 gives 2.4 Angstrom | 38.5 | 30.8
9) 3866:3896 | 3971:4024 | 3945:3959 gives -1.2 Angstrom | 34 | 41.1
